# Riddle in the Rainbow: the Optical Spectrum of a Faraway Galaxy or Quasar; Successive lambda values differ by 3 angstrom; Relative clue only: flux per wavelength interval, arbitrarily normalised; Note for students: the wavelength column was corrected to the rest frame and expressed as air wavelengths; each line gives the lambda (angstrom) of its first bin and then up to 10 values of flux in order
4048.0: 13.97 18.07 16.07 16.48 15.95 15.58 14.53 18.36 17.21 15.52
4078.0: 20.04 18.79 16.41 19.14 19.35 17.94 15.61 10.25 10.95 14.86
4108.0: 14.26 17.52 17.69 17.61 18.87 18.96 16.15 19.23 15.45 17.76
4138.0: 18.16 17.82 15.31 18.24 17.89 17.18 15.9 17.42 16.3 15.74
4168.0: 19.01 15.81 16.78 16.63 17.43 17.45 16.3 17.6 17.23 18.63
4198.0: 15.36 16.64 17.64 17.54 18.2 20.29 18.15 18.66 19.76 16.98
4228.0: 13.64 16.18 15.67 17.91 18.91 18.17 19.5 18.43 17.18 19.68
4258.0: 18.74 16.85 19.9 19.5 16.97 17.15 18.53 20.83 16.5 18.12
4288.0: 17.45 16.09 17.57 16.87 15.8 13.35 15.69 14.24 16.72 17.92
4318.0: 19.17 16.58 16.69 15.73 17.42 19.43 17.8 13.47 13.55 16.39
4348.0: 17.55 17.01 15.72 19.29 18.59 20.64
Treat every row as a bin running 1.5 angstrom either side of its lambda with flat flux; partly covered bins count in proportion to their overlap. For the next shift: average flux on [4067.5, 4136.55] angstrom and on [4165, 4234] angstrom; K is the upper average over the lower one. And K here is 1.02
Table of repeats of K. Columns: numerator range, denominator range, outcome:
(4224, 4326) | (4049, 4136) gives 1.04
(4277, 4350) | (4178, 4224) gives 0.94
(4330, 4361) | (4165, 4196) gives 0.98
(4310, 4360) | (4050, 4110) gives 1.04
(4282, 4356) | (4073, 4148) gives 0.98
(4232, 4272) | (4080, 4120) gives 1.12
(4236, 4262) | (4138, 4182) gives 1.08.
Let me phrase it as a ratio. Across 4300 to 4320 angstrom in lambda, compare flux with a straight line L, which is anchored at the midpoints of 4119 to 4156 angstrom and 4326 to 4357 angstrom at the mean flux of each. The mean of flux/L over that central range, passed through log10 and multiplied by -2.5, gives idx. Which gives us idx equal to 0.04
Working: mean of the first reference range 17.5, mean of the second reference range 16.6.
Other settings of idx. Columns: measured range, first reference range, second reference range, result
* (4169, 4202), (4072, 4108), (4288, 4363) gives -0.03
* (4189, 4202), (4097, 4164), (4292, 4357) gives -0.04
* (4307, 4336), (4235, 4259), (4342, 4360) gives 0.02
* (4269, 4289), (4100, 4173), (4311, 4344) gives -0.08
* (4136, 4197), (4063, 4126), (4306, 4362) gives -0.03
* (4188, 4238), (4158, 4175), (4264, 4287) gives 0.00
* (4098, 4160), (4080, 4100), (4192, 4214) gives 0.04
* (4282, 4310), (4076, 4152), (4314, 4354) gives 0.04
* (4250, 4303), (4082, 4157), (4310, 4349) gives -0.06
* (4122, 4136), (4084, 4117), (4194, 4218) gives -0.07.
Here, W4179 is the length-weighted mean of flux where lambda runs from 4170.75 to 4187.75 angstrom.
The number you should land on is 16.8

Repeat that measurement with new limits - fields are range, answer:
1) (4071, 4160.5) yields 16.9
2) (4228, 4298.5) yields 17.9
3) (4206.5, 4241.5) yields 17.7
